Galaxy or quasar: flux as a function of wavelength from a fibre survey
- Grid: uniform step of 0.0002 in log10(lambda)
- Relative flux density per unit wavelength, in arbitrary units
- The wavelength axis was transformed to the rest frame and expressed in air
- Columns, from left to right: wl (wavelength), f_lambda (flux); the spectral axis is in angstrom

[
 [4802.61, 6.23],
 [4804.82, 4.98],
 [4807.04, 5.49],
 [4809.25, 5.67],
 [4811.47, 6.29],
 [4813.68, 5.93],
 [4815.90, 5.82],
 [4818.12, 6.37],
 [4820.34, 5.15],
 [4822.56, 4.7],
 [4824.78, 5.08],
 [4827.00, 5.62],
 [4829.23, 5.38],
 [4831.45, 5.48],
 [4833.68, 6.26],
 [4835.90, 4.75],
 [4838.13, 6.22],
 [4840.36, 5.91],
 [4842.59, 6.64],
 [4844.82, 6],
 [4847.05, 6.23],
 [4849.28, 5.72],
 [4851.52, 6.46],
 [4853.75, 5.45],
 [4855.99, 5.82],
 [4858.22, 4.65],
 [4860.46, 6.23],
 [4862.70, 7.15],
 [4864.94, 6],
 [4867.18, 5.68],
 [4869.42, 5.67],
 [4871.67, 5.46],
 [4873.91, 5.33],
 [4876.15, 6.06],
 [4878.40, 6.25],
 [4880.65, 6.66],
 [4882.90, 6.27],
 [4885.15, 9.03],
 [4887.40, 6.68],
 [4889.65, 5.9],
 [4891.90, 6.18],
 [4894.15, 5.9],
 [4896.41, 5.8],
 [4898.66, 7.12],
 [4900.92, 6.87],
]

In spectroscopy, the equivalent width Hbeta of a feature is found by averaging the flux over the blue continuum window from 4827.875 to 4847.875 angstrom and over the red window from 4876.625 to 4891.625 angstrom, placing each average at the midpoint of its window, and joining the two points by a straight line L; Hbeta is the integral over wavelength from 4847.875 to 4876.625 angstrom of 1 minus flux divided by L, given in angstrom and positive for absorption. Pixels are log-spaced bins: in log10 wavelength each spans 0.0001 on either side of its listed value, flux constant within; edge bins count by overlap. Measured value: 2.3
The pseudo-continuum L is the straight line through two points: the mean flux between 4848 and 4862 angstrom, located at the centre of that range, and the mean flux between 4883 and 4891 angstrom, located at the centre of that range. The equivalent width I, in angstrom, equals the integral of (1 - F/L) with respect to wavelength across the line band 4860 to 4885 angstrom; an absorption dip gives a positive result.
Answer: 1.1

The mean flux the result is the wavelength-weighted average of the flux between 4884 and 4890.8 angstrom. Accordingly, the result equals 7.2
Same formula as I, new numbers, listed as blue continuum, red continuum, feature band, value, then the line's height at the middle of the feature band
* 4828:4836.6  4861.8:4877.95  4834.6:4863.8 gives -1.33 angstrom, 5.68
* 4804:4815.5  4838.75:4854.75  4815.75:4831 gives 1.07 angstrom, 5.83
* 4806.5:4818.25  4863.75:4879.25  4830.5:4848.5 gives -0.27 angstrom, 5.85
